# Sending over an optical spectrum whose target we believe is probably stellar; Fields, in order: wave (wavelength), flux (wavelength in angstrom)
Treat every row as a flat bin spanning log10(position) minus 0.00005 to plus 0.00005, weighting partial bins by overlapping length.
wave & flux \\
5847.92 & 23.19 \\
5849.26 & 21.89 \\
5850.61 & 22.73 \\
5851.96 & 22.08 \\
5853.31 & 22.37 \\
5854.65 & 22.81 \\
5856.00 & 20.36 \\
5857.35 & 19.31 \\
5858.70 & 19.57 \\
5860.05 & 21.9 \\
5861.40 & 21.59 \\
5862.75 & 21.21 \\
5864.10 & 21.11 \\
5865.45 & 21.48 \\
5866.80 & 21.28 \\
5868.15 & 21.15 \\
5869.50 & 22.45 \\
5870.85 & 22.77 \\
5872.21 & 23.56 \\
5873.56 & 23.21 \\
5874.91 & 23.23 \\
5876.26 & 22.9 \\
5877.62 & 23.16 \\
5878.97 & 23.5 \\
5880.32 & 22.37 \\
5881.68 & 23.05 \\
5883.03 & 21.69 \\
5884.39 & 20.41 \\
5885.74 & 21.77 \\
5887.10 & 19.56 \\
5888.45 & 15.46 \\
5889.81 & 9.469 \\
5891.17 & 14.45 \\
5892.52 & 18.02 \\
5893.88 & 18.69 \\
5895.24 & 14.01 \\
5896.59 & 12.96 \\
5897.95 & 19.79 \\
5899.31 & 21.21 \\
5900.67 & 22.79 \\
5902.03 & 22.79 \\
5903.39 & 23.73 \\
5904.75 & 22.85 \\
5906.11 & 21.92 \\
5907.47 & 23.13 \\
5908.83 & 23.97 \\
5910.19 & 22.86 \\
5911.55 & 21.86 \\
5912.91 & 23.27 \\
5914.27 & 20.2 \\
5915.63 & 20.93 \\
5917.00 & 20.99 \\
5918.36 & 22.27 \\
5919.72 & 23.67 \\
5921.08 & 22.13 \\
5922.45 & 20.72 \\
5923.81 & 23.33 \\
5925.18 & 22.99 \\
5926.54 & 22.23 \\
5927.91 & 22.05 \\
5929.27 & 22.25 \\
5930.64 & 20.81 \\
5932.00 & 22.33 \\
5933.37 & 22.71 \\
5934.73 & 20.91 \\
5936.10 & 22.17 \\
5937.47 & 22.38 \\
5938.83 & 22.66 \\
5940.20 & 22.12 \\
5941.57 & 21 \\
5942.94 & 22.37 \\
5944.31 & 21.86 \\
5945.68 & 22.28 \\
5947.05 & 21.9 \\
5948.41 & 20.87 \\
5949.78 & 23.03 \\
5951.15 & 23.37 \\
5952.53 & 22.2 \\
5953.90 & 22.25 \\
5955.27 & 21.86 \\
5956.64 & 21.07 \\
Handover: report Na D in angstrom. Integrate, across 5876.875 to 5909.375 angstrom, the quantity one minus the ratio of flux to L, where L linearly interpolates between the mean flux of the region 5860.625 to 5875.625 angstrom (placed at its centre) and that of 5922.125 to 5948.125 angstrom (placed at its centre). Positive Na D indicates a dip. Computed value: 3.0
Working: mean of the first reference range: 22.1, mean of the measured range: 20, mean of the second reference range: 22.1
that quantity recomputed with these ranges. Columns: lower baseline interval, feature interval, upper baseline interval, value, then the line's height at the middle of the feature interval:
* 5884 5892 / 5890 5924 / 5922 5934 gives -2.3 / 19.3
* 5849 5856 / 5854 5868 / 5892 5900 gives 0.1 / 21.3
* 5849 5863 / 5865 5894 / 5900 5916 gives 1.7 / 21.9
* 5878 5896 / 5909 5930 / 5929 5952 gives -1.4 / 20.7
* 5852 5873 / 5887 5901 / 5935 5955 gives 3.3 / 21.8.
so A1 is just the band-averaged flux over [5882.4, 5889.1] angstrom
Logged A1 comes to 19.8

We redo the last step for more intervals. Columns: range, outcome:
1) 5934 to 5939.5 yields 22.1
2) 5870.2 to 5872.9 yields 23.1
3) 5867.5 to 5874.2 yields 22.6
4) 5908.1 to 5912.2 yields 22.9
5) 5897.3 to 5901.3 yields 21.2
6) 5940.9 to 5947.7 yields 21.9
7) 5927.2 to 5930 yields 22.1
